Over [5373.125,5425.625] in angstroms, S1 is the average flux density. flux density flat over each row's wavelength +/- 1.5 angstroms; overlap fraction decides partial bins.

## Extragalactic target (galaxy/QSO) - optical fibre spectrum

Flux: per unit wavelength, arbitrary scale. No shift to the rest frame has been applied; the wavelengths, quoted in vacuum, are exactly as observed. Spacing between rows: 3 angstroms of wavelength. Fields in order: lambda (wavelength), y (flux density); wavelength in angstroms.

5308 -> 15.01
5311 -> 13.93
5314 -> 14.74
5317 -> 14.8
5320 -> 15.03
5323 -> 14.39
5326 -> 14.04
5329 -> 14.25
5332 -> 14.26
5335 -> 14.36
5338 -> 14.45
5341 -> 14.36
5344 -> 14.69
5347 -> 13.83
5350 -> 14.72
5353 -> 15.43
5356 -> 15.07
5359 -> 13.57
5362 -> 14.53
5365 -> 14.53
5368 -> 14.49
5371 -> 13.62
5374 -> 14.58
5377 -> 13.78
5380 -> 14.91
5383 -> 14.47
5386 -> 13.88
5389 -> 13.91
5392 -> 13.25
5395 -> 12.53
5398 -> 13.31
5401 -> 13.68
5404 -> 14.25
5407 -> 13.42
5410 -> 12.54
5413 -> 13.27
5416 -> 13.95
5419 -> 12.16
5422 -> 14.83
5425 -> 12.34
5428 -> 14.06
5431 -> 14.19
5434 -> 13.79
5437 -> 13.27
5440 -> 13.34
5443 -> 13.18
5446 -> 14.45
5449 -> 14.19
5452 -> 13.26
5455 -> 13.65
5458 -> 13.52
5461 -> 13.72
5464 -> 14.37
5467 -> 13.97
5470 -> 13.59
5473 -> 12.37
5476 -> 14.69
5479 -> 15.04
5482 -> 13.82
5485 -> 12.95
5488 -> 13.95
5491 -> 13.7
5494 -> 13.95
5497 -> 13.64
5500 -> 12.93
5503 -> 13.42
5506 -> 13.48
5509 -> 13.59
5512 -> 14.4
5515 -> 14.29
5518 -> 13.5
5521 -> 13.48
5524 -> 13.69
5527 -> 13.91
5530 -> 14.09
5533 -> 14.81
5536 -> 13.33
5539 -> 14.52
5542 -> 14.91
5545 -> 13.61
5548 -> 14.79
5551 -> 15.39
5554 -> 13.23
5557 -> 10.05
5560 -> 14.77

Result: 13.6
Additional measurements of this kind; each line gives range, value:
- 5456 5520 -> 13.8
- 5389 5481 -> 13.6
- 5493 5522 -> 13.7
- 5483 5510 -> 13.5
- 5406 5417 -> 13.3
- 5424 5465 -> 13.7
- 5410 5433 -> 13.5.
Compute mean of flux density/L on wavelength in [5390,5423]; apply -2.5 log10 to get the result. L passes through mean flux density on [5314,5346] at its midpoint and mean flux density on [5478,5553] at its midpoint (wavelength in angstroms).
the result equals 0.07 mag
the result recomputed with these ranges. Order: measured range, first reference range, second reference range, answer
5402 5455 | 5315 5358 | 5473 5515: 0.04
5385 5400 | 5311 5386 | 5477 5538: 0.07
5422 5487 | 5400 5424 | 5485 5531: -0.01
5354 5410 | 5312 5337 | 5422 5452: 0.01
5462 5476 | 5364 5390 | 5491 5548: 0.02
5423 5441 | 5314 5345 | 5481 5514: 0.03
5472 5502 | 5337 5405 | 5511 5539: 0.02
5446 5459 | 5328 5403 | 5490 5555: 0.02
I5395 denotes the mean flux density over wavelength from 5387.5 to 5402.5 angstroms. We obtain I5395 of 13.3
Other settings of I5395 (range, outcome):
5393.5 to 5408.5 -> 13.4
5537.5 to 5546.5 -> 14.3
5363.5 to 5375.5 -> 14.3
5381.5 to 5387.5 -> 14.2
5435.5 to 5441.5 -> 13.3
